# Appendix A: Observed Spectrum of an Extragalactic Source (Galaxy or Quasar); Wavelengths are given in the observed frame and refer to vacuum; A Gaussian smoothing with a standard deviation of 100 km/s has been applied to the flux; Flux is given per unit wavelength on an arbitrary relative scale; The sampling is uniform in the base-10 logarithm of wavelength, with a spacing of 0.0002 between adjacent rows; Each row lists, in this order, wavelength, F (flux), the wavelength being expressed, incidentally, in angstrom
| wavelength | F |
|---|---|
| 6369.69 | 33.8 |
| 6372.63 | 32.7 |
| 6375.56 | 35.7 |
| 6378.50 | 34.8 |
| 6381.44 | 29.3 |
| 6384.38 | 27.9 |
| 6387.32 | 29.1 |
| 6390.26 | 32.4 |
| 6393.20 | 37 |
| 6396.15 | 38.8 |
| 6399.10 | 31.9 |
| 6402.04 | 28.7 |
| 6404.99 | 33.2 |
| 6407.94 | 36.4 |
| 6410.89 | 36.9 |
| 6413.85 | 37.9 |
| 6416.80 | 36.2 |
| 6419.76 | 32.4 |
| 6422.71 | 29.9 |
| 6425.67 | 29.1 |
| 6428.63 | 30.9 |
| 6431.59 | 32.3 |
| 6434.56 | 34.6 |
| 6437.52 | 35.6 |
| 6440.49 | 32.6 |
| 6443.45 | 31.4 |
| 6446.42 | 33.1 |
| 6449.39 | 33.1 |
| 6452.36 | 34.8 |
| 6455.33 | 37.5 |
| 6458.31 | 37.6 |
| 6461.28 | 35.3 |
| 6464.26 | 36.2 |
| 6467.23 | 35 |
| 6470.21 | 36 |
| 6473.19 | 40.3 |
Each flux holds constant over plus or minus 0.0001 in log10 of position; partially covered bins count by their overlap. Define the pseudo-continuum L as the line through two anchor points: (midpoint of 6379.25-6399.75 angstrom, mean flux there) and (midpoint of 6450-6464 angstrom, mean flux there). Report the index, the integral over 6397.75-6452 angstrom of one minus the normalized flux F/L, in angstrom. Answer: 1.8 angstrom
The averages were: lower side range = 32.4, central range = 33.2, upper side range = 36.1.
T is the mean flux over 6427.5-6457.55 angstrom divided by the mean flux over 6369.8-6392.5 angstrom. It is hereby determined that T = 1.05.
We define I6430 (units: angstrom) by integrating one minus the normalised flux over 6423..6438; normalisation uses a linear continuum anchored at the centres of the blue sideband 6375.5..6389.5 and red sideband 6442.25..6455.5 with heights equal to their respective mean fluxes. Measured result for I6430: 0.39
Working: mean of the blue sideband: 31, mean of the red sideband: 33.7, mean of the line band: 32.1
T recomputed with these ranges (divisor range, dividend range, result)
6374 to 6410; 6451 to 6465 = 1.10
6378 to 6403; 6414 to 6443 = 1.02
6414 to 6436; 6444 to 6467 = 1.08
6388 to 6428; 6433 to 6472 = 1.03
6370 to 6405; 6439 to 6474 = 1.08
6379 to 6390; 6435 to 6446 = 1.12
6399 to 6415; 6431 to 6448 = 0.97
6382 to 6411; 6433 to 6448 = 1.02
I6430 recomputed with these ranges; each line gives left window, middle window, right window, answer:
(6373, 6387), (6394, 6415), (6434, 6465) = -1.3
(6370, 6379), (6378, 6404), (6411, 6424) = 1.7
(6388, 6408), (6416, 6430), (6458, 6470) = 1.2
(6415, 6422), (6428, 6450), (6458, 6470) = 1.2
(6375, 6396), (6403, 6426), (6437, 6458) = -0.6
